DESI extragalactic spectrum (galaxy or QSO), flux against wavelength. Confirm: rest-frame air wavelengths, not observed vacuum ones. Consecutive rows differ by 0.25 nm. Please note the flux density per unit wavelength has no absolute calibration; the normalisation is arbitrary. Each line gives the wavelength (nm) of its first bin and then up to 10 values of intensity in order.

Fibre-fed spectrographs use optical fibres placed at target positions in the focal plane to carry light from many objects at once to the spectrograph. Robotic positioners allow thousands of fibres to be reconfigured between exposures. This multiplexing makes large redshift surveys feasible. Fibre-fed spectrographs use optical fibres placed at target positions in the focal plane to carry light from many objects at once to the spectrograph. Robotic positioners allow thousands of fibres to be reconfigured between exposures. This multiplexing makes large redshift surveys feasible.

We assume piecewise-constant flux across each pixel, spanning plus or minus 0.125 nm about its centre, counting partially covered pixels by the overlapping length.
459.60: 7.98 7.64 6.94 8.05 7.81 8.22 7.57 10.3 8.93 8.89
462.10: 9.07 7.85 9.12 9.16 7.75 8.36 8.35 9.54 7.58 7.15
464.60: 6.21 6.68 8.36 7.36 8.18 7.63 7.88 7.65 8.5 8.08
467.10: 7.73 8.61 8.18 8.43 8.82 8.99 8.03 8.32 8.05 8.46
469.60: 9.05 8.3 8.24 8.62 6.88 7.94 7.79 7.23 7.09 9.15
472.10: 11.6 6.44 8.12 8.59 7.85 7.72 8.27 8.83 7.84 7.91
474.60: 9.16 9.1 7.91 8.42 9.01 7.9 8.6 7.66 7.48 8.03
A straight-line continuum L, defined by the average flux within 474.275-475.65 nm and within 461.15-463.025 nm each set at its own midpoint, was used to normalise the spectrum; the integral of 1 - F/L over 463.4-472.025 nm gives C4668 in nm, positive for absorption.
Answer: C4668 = 0.72 nm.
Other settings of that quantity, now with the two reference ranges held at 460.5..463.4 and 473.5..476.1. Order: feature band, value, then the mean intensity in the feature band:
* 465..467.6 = 0.165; 8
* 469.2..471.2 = 0.079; 8.16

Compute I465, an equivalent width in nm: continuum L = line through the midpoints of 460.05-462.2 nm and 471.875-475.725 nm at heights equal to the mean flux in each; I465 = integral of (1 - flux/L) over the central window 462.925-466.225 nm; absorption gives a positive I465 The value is 0.26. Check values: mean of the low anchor 8.46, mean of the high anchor 8.47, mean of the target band 7.79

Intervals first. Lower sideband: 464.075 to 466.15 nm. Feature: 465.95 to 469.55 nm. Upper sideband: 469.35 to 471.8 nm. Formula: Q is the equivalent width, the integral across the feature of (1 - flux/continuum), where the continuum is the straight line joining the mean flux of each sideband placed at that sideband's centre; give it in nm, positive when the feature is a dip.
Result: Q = -0.28 nm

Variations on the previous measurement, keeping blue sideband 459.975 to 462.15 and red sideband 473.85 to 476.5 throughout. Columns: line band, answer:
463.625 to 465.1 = 0.144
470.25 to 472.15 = 0.050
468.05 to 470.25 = -0.022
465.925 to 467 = 0.049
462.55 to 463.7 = -0.017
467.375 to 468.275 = -0.015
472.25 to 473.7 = 0.090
